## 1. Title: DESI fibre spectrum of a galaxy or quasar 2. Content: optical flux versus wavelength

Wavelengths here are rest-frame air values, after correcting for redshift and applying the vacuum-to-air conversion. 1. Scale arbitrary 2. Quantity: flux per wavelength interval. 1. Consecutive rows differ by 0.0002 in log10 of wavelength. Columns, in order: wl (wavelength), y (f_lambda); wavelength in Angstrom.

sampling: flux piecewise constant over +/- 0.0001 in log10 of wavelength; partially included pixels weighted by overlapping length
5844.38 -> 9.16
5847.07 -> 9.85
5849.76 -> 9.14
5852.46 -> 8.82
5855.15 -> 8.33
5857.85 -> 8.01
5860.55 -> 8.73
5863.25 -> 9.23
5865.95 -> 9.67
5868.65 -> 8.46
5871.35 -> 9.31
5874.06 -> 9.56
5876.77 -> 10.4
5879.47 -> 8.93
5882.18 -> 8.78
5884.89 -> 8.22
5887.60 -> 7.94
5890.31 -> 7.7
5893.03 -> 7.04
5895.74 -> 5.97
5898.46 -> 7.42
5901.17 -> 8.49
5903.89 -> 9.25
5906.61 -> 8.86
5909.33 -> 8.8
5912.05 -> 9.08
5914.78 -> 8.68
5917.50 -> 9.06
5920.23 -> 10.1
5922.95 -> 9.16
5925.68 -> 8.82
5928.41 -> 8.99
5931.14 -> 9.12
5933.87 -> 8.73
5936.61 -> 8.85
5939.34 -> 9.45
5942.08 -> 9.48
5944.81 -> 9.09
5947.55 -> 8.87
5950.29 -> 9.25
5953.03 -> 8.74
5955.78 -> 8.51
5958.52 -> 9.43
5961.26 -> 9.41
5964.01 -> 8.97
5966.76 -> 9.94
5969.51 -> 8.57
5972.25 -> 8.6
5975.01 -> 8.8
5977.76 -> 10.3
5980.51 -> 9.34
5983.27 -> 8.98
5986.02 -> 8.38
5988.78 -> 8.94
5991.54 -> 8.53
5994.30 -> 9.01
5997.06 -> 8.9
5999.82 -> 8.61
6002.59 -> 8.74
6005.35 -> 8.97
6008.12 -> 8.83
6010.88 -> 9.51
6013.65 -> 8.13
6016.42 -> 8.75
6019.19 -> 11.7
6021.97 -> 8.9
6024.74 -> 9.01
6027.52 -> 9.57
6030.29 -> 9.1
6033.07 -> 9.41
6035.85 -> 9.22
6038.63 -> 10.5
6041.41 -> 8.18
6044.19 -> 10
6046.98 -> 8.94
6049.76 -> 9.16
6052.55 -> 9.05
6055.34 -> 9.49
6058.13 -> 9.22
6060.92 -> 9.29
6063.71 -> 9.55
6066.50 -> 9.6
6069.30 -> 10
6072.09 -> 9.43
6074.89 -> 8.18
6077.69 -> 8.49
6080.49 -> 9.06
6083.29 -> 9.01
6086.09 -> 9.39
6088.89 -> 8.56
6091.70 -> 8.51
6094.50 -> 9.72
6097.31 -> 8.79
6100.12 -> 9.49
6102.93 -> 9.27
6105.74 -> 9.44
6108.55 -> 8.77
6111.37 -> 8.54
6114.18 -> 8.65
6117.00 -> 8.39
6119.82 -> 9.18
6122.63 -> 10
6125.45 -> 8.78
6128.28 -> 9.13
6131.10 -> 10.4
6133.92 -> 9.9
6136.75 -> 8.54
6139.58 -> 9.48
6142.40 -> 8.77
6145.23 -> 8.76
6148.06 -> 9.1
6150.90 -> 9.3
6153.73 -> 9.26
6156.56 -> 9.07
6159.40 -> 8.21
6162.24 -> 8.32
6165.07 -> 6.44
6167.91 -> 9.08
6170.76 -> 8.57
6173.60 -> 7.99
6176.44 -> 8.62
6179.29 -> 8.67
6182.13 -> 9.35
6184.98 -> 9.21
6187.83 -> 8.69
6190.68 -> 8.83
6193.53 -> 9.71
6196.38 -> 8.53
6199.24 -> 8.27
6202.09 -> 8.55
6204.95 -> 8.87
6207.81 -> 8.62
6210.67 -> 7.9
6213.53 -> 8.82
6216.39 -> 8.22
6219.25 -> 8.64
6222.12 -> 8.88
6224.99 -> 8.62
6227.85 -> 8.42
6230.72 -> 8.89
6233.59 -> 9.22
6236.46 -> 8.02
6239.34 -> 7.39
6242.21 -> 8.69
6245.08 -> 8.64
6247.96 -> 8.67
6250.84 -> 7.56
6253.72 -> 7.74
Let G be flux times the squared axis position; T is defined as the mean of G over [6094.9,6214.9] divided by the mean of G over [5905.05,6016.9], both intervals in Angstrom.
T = 1.05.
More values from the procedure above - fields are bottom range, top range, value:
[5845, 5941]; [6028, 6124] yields 1.11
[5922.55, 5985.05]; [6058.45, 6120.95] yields 1.04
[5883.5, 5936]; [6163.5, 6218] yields 1.11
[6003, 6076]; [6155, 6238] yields 0.97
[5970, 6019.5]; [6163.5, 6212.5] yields 1.02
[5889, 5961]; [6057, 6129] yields 1.10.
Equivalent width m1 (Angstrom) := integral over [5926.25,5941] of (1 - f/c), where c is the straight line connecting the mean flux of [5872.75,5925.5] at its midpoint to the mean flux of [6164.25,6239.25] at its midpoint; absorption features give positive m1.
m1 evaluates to -0.7 Angstrom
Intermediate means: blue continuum 8.61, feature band 9.02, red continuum 8.6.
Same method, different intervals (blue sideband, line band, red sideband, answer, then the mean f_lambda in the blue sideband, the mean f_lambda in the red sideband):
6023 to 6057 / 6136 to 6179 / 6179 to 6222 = 1.2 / 9.3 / 8.73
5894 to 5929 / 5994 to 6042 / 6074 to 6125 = -1.9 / 8.65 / 8.97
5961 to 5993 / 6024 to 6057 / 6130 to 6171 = -1.2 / 9.05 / 8.88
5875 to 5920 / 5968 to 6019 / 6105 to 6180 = -2.0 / 8.47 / 8.86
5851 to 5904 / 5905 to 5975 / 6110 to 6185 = -3.9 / 8.5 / 8.87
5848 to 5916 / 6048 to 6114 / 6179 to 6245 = -3.7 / 8.6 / 8.65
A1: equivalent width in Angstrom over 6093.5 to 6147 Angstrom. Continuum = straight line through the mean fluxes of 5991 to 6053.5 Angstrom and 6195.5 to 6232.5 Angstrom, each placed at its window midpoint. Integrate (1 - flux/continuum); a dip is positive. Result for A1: -1.77 Angstrom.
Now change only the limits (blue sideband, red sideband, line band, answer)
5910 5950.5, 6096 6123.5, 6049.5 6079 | -0.6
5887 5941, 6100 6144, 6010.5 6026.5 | -0.8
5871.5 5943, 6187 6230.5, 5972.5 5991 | -0.8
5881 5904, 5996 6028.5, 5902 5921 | -2.5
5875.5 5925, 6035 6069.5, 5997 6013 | 0.4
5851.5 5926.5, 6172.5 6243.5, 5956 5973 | -0.9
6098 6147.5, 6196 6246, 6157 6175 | 1.4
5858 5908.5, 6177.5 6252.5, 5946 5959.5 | -0.6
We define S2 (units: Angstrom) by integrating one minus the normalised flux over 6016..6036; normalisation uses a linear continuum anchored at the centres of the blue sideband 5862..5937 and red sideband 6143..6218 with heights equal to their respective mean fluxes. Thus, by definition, -1.86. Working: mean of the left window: 8.73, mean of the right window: 8.65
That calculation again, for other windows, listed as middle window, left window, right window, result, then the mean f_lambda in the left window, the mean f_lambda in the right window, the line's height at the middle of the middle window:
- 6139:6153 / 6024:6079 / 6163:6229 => -0.39 Angstrom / 9.27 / 8.59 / 8.82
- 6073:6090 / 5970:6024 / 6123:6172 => 0.31 Angstrom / 9.04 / 8.91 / 8.97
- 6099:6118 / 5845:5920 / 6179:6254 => -0.70 Angstrom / 8.68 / 8.59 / 8.62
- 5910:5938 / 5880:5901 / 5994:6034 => -3.38 Angstrom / 7.69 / 9.14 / 8.08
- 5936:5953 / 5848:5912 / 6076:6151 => -0.82 Angstrom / 8.59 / 9.08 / 8.72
